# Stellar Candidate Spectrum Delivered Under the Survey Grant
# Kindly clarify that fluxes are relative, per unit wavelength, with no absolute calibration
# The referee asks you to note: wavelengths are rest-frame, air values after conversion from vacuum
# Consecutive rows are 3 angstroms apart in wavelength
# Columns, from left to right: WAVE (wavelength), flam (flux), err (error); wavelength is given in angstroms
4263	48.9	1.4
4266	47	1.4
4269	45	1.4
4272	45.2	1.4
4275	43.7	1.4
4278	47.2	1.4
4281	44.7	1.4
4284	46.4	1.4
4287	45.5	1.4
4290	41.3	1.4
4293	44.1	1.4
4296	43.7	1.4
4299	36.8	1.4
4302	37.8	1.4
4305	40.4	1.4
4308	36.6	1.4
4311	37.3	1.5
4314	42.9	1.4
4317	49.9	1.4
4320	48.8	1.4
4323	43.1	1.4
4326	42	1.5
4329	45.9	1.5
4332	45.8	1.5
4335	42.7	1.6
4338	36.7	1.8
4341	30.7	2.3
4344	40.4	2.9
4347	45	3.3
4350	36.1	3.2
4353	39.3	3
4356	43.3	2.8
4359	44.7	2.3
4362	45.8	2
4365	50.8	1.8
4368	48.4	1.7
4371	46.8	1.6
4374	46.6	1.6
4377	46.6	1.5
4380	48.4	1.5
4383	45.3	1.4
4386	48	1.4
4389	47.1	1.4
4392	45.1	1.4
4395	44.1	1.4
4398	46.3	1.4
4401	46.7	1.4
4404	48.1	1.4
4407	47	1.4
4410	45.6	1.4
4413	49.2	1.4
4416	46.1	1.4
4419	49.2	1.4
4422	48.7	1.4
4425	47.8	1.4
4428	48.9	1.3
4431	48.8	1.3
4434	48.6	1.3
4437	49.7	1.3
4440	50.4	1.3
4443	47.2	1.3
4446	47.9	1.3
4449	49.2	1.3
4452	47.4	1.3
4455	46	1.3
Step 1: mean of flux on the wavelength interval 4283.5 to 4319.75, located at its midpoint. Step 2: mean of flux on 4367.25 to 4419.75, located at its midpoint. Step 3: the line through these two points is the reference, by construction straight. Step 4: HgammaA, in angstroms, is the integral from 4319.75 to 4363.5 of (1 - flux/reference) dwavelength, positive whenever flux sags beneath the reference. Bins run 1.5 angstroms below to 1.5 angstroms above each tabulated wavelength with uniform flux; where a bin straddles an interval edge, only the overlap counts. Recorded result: 2.3 angstroms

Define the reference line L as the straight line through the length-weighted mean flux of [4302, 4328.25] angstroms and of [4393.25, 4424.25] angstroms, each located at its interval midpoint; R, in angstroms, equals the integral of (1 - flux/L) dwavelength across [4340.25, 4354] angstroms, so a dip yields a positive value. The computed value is 1.7 angstroms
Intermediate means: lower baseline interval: 42.4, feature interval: 38.7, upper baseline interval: 47.1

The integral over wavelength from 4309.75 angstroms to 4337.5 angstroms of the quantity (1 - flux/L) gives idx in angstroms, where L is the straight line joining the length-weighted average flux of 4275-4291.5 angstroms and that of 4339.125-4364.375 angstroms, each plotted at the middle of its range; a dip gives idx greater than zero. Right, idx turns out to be -1.0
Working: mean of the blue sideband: 44.9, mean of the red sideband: 41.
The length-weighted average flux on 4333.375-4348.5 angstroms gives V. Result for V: 39.2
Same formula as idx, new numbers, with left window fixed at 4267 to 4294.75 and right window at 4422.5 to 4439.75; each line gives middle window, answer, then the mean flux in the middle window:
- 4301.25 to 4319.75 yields 1.7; 41.5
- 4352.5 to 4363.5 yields 0.8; 43.6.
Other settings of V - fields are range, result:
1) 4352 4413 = 46.3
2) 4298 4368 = 42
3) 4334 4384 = 43.4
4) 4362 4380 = 47.7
